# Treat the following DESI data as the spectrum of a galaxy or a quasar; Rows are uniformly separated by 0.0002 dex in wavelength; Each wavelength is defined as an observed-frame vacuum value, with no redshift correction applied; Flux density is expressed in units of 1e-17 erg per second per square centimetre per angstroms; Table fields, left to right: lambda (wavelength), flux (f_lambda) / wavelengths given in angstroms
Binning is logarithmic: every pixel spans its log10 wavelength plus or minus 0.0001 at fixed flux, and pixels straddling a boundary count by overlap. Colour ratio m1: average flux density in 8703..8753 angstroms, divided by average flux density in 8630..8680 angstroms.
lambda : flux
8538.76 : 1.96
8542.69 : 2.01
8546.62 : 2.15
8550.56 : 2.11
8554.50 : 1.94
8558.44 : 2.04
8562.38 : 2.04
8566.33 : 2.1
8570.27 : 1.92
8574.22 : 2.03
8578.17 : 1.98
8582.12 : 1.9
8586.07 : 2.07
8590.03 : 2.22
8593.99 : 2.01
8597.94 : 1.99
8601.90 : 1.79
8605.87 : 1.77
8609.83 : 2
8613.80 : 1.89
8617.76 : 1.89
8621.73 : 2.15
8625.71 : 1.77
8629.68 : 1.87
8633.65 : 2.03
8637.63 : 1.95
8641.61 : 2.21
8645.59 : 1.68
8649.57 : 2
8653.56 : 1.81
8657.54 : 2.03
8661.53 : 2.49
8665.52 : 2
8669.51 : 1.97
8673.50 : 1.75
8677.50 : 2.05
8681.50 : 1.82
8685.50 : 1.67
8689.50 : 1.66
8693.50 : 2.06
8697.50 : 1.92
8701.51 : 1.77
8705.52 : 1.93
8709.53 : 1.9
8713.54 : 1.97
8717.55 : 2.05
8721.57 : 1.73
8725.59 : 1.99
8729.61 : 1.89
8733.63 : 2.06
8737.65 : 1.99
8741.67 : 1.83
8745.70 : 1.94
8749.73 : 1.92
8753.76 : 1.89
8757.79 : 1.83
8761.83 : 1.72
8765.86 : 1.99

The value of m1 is 0.97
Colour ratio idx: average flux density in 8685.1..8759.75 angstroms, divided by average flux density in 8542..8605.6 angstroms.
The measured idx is 0.94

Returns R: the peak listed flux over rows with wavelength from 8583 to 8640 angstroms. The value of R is 2.22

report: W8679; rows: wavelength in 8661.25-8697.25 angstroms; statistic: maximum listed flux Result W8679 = 2.49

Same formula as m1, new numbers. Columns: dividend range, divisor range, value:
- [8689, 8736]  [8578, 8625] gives 0.98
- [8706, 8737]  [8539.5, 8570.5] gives 0.95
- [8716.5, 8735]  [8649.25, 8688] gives 0.99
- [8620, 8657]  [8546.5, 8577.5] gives 0.96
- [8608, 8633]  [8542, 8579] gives 0.95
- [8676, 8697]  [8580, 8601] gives 0.91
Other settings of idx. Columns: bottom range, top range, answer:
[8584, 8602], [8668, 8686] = 0.91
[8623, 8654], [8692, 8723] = 1.00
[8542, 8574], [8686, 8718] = 0.93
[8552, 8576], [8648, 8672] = 1.02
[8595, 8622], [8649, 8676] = 1.05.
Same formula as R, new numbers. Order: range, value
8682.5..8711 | 2.06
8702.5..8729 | 2.05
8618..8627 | 2.15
